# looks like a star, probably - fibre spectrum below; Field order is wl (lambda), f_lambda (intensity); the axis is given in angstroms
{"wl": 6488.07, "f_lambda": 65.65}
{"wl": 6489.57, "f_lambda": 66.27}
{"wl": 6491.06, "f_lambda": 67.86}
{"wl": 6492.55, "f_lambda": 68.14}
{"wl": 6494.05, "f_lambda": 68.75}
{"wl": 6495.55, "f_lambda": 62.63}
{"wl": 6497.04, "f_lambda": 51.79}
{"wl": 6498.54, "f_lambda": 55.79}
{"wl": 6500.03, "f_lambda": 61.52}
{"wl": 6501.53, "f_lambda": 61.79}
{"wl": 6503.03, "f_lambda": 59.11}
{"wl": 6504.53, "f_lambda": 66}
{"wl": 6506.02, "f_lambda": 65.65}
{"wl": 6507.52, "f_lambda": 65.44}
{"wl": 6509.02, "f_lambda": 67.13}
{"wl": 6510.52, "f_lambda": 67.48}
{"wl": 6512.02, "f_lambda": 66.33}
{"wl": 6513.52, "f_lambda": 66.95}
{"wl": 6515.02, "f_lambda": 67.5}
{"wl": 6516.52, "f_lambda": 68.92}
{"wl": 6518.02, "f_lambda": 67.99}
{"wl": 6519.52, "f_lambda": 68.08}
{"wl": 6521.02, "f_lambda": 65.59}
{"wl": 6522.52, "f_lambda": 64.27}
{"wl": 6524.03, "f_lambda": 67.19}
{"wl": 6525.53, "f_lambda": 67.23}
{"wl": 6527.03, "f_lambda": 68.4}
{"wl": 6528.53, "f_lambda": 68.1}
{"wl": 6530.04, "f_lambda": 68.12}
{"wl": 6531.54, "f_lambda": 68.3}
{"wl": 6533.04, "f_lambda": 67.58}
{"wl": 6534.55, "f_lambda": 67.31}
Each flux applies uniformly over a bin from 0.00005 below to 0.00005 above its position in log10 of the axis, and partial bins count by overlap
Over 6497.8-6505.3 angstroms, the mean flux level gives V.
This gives 60.9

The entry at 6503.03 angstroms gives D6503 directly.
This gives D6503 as 59.11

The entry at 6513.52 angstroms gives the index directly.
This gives 66.95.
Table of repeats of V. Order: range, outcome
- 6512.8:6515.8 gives 67.3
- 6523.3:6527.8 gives 67.7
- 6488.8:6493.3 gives 67.4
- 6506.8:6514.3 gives 66.6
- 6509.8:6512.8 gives 66.9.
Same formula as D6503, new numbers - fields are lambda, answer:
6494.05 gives 68.75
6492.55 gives 68.14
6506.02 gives 65.65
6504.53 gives 66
